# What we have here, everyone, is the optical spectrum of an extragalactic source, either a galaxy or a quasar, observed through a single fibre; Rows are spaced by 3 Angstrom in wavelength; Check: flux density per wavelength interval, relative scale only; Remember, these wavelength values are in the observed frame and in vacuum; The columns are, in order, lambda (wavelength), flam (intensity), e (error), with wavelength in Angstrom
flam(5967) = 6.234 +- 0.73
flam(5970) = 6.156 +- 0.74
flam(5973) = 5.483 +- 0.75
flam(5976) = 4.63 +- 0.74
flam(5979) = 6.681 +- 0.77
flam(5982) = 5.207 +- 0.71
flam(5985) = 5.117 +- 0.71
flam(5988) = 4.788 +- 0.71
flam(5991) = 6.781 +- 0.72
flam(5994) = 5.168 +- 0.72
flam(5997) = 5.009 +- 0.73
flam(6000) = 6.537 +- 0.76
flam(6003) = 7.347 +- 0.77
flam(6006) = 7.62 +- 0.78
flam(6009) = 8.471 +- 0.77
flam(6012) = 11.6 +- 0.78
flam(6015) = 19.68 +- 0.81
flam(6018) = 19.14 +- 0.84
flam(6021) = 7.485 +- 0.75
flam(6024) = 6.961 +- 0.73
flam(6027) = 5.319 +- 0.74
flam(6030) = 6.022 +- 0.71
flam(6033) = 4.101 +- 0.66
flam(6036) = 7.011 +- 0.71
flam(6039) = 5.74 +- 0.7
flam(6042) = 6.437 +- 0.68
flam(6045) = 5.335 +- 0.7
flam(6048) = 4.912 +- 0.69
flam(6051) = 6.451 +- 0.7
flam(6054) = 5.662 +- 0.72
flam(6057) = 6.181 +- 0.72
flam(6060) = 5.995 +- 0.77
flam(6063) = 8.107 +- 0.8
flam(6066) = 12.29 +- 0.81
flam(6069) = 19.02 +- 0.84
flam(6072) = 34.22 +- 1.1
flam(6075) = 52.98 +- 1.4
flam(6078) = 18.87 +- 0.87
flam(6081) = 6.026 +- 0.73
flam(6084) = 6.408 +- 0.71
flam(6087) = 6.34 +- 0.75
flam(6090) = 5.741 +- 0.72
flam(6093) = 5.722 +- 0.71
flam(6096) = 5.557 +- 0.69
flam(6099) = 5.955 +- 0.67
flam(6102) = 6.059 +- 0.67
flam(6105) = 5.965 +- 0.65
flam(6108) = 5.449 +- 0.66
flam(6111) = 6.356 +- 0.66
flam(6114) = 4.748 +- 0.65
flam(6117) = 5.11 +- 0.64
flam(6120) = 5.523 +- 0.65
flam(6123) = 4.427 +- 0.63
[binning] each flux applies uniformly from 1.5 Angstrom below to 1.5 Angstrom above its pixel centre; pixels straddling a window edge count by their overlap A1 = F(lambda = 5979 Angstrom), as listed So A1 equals 6.681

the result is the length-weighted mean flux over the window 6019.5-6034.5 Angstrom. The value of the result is 5.98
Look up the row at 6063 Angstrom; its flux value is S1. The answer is 8.107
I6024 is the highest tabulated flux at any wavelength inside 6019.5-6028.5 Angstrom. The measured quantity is 7.485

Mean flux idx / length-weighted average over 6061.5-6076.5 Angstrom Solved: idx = 25.3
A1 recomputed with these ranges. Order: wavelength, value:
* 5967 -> 6.234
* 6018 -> 19.14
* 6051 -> 6.451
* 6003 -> 7.347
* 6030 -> 6.022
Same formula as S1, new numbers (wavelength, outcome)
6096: 5.557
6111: 6.356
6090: 5.741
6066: 12.29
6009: 8.471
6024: 6.961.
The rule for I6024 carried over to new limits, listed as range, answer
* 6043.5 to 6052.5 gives 6.451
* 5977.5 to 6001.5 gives 6.781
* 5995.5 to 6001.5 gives 6.537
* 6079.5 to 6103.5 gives 6.408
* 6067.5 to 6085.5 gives 52.98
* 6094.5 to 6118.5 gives 6.356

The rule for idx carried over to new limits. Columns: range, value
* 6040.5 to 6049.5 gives 5.56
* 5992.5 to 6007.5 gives 6.34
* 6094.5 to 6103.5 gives 5.86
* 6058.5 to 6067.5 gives 8.8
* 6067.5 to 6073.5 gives 26.6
